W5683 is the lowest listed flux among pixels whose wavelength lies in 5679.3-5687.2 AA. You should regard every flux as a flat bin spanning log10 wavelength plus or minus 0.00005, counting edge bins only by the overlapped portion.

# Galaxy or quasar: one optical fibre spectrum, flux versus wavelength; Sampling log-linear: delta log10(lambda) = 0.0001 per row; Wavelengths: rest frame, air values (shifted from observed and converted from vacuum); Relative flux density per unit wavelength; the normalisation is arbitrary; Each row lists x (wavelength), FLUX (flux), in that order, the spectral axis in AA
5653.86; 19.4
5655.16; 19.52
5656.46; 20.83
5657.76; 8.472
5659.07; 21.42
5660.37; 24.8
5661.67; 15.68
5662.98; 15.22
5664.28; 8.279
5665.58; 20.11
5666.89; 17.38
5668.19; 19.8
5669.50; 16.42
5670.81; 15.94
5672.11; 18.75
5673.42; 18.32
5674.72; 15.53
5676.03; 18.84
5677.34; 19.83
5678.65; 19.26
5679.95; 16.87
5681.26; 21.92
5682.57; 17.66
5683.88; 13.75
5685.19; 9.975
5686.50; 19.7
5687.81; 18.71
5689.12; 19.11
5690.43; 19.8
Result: 9.975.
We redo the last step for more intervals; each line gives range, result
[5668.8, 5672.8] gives 15.94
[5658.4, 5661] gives 21.42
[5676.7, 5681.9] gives 16.87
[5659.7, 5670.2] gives 8.279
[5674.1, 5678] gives 15.53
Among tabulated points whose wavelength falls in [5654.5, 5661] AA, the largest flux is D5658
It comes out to 24.8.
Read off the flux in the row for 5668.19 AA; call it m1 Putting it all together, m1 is 19.8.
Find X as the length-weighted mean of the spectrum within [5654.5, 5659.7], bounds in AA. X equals 17.5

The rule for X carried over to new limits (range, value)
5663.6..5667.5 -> 15.2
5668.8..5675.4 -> 17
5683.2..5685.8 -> 11.9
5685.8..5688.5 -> 19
